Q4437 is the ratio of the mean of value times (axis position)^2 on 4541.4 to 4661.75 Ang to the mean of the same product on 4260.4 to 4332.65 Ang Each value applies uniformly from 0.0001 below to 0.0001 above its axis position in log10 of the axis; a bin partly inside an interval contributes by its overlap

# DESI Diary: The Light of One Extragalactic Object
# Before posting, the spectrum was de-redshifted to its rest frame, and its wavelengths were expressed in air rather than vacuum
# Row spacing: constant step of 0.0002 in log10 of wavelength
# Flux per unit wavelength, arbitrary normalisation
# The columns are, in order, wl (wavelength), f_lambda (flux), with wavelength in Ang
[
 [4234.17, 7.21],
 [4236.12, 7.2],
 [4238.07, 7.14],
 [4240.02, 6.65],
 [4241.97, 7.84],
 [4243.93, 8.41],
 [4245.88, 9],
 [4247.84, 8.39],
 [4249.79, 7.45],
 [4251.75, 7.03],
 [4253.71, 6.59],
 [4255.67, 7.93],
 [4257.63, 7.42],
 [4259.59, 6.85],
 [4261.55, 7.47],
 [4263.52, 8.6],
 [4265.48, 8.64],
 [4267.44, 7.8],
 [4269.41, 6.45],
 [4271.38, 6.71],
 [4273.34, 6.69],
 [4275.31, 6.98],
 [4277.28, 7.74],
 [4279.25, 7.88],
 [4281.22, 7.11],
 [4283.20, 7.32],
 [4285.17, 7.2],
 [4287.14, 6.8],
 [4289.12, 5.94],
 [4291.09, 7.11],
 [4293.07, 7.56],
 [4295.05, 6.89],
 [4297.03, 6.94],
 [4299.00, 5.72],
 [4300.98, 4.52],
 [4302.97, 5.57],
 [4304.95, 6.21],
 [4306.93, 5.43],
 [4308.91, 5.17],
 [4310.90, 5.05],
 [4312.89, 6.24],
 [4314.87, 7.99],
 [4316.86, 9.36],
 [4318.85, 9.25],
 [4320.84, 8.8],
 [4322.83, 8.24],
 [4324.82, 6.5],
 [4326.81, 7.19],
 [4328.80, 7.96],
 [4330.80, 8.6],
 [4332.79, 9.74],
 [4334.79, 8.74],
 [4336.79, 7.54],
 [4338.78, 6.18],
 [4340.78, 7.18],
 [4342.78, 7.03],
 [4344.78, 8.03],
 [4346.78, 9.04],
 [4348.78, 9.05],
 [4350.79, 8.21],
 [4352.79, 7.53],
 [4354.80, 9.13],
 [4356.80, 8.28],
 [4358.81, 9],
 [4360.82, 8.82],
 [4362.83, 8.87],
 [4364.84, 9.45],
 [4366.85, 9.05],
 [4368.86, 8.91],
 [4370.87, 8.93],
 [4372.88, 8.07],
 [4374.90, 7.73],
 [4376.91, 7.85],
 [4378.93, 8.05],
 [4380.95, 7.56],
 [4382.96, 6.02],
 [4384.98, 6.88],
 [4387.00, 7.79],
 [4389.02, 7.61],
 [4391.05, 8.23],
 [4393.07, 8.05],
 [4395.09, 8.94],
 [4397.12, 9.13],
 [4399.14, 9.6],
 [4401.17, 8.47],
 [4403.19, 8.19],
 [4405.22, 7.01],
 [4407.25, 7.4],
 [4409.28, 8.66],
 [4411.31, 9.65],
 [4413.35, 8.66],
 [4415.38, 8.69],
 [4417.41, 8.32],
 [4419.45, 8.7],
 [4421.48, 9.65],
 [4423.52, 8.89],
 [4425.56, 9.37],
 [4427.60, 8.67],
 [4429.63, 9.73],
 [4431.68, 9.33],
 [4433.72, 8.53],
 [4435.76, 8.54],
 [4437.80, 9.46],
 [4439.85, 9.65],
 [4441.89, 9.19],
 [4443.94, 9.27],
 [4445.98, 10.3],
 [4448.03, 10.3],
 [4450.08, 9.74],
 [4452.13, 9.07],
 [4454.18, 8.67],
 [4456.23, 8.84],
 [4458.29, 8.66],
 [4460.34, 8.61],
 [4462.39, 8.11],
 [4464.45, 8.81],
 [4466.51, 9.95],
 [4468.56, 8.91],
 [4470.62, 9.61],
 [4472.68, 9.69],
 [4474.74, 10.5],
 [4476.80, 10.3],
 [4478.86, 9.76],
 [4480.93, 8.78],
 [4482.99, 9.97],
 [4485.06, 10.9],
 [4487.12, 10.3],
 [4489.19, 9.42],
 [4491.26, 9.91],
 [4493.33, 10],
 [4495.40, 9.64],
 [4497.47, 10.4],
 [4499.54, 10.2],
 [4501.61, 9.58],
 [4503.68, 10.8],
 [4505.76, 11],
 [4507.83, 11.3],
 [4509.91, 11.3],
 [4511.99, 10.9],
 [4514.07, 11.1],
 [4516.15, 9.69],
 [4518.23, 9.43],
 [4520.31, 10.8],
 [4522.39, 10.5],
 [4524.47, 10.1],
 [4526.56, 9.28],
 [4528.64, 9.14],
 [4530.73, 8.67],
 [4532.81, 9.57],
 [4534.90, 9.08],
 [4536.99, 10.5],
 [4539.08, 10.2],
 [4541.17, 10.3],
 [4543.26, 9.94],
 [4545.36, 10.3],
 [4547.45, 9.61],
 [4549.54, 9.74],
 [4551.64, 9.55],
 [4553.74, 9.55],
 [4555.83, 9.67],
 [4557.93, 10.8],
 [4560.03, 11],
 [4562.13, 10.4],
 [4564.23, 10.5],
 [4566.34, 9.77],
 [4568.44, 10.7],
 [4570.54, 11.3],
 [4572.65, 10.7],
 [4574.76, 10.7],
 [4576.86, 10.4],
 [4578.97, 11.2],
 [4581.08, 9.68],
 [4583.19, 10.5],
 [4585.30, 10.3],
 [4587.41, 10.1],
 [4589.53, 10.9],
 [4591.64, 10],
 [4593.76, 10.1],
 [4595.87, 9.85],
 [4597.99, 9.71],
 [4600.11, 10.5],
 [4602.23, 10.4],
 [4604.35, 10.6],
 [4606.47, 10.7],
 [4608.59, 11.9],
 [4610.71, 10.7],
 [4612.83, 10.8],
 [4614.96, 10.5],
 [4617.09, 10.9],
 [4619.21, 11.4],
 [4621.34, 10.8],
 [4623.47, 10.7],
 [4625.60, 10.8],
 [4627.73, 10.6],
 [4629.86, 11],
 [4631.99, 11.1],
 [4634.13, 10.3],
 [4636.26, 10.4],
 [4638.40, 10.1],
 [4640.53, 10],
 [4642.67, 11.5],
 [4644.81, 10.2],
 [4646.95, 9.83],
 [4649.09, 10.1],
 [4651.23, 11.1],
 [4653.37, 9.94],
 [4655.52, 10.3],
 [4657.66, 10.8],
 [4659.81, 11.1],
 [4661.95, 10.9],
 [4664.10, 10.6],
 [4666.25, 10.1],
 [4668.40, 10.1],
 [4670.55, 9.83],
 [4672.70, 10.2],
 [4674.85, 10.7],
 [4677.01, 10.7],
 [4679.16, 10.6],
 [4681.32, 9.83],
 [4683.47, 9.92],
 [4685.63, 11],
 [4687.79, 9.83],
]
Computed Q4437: 1.7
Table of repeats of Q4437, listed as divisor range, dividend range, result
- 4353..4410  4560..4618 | 1.40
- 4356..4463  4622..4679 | 1.35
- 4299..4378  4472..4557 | 1.39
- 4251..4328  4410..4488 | 1.42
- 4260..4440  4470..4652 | 1.43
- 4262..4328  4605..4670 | 1.77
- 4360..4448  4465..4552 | 1.22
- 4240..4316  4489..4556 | 1.60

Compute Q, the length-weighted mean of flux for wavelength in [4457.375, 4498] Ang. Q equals 9.61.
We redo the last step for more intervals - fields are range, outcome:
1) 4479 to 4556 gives 10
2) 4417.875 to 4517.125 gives 9.66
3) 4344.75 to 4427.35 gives 8.43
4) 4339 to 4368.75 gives 8.43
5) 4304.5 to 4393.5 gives 7.89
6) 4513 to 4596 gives 10.1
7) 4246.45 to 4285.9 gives 7.43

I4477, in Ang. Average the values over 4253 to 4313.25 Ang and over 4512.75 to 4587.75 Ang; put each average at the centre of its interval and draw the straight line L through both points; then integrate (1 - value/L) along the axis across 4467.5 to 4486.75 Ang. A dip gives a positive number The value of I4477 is -1.3 Ang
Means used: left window 6.79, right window 10.1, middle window 9.84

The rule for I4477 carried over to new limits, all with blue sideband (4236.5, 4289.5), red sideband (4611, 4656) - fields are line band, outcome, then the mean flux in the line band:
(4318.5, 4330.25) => 0.0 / 7.94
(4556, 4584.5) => -1.4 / 10.6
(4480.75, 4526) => -3.9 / 10.3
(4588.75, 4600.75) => 0.1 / 10.1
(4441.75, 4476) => -0.8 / 9.32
